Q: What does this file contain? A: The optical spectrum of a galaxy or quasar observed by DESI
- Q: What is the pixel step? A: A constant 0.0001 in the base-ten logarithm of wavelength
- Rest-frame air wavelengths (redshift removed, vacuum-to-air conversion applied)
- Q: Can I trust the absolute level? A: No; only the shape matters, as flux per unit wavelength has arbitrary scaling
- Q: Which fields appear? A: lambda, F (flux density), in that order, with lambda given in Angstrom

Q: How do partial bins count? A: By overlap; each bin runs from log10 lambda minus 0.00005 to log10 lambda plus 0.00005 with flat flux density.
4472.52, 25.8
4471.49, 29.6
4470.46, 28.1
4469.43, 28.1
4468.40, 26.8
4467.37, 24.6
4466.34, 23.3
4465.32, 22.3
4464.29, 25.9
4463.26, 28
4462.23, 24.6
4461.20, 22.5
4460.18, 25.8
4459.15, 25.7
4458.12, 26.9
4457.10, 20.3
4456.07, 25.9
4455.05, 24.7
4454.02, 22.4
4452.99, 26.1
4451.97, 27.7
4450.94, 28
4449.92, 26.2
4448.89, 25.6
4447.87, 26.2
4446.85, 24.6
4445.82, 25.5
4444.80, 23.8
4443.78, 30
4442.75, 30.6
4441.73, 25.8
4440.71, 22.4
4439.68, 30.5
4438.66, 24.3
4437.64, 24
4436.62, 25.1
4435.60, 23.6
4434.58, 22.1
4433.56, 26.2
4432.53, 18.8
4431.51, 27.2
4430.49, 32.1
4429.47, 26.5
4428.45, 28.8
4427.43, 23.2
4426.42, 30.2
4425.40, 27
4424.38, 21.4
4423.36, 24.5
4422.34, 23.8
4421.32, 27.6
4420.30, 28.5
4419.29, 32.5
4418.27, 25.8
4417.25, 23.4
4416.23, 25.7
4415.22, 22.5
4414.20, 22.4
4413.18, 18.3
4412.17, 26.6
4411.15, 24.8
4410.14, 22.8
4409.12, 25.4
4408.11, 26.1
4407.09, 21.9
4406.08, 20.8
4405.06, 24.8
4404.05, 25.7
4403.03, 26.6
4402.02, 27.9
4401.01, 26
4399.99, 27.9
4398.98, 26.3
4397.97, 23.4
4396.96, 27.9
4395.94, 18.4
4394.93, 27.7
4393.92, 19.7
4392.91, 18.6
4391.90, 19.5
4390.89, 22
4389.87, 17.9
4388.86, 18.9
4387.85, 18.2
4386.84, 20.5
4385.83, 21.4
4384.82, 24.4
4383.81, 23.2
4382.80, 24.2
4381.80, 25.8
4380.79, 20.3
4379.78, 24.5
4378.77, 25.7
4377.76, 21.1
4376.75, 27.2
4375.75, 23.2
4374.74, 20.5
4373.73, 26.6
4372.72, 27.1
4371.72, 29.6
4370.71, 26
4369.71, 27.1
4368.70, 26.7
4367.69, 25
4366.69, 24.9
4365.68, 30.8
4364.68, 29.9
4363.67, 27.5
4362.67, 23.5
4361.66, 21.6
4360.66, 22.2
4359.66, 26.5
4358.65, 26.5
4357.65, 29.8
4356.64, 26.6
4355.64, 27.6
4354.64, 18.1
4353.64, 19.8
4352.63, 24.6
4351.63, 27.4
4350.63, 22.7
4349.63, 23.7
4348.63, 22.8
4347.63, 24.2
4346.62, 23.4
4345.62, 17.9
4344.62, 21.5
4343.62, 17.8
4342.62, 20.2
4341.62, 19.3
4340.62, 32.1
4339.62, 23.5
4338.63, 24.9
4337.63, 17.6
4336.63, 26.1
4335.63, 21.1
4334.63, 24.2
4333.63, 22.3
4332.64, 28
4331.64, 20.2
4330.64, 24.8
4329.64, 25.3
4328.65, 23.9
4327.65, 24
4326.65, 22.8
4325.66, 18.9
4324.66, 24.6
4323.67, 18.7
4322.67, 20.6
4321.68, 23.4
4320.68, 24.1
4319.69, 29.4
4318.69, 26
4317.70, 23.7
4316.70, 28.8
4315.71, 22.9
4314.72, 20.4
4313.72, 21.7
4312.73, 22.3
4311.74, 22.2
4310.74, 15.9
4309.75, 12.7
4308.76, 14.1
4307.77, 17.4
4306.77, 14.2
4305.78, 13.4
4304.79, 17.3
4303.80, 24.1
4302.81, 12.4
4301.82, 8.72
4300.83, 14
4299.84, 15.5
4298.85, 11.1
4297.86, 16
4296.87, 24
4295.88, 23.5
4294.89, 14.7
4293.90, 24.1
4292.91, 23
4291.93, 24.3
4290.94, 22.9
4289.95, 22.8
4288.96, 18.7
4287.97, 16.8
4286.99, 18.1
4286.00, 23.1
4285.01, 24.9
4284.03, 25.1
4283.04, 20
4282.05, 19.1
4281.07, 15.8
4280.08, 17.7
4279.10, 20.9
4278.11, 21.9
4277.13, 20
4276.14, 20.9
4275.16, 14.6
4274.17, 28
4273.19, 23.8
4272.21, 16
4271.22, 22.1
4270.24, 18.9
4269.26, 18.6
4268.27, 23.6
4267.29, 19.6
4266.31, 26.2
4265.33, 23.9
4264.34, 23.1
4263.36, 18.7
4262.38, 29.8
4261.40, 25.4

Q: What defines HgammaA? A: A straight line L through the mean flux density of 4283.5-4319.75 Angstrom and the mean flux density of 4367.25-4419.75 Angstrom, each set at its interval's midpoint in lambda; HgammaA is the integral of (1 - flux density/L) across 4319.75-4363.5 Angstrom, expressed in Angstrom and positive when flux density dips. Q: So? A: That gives -3.7 Angstrom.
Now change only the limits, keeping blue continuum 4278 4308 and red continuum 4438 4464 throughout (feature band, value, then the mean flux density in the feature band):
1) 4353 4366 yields -2.1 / 25.3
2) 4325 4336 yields -1.5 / 23.3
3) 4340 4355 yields -0.8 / 22.4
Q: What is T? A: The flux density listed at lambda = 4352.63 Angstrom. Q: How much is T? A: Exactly 24.6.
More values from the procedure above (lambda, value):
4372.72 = 27.1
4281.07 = 15.8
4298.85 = 11.1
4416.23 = 25.7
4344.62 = 21.5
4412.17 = 26.6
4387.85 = 18.2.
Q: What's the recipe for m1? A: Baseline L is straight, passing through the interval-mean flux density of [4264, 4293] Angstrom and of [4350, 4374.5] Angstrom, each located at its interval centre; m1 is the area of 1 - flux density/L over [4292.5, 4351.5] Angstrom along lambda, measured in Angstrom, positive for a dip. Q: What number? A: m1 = 6.3 Angstrom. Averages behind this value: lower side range 21.1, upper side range 25.7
